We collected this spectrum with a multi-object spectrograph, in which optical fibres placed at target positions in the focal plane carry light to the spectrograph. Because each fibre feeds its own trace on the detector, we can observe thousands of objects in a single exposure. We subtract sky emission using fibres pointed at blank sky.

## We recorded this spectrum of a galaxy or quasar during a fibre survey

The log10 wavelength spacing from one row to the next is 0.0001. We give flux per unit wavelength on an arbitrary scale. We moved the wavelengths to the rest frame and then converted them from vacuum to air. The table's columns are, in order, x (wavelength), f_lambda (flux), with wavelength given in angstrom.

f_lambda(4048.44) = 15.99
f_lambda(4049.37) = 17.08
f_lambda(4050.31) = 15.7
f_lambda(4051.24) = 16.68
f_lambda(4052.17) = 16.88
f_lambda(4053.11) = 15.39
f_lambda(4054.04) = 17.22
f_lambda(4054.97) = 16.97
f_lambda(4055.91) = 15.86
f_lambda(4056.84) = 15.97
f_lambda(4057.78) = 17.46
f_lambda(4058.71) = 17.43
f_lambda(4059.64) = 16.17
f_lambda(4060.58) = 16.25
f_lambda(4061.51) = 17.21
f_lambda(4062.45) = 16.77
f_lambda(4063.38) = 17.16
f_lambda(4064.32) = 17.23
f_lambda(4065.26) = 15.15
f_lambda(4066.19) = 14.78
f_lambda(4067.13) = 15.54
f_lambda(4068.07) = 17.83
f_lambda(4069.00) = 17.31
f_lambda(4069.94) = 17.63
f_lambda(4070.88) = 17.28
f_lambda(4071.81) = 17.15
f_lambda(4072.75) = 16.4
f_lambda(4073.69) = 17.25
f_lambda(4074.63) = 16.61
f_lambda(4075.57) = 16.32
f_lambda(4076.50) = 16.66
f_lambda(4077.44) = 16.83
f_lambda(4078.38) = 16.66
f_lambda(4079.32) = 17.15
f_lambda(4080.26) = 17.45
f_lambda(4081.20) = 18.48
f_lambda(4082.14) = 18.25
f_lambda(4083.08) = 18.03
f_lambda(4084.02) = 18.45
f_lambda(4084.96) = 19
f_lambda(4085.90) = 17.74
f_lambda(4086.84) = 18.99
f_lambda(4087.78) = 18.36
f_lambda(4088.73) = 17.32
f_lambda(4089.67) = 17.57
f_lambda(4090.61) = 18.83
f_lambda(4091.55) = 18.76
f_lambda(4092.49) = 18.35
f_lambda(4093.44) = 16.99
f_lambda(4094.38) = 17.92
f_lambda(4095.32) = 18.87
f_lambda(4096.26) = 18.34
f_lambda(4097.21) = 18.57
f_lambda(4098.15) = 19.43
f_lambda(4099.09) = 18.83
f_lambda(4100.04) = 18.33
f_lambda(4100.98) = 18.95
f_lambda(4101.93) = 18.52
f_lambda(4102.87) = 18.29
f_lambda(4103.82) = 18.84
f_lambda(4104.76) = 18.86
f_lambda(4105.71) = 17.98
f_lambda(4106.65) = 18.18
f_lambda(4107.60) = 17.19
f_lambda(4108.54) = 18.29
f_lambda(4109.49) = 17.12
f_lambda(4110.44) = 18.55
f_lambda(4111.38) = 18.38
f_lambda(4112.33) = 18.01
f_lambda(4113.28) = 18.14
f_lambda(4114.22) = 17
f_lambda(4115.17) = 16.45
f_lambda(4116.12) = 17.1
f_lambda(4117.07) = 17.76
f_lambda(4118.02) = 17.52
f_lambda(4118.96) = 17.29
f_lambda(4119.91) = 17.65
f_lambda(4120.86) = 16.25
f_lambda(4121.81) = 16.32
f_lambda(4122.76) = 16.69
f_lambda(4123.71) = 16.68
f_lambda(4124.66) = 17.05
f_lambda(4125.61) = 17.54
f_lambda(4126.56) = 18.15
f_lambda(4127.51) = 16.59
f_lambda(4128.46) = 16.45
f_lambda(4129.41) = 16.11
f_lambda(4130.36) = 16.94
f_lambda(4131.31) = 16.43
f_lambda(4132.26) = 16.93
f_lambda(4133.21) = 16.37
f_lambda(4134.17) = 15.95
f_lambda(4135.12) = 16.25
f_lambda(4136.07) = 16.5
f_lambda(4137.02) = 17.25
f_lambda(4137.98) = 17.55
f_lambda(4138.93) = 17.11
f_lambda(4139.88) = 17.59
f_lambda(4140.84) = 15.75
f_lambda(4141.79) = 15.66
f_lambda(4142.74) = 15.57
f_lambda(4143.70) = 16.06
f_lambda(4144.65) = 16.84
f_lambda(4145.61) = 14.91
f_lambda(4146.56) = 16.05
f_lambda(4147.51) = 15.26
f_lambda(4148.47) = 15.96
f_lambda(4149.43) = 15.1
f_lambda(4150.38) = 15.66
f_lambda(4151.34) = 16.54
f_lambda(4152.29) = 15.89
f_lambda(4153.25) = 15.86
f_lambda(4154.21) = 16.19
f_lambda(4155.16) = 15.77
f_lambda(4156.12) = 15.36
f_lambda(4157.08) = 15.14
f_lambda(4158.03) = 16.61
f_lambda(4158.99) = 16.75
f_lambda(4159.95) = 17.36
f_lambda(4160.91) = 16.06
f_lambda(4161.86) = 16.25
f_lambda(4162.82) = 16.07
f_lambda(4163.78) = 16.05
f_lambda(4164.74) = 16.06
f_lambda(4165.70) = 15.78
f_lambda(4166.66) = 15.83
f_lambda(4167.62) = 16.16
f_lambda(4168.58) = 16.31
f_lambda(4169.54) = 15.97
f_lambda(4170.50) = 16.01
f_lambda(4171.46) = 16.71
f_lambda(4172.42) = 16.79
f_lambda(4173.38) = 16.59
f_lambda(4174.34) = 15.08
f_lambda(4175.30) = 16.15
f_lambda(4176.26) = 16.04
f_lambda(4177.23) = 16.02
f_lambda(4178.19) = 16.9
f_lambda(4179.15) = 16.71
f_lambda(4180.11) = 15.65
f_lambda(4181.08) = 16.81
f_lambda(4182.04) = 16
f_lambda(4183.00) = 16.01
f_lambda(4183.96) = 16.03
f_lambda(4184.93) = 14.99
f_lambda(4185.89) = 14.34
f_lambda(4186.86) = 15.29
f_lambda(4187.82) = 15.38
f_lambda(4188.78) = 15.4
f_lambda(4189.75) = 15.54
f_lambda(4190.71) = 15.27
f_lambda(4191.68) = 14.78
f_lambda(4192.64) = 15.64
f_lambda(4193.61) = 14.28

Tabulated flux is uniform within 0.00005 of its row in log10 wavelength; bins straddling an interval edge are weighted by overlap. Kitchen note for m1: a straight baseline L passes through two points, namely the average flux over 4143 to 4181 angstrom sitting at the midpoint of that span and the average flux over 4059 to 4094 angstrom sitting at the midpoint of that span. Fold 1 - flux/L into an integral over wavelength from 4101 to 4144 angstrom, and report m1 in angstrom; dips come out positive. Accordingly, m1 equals -1.4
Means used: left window 17.3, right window 16.1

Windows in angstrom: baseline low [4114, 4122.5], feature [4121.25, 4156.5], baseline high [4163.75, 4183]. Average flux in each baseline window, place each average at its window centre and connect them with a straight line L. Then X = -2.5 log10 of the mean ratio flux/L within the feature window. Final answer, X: 0.02 mag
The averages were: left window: 17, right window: 16.2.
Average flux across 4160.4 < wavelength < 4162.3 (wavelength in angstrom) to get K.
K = 16.2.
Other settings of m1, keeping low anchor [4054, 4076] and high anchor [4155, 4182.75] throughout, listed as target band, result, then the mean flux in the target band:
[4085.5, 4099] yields -1.4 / 18.3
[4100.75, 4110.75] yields -1.1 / 18.2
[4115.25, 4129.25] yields -0.5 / 17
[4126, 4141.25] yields -0.4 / 16.8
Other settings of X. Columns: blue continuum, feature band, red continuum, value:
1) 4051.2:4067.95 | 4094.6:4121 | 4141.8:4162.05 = -0.117 mag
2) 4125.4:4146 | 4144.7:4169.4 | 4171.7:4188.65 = 0.019 mag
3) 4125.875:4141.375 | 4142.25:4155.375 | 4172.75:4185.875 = 0.045 mag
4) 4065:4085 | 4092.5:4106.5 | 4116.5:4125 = -0.087 mag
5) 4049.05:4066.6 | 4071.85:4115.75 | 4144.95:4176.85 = -0.102 mag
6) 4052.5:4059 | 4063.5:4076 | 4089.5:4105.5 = 0.037 mag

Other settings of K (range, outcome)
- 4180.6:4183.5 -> 16.3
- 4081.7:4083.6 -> 18.1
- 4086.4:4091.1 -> 18.2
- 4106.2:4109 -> 17.9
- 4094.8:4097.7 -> 18.6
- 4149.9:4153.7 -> 16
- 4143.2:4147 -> 16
